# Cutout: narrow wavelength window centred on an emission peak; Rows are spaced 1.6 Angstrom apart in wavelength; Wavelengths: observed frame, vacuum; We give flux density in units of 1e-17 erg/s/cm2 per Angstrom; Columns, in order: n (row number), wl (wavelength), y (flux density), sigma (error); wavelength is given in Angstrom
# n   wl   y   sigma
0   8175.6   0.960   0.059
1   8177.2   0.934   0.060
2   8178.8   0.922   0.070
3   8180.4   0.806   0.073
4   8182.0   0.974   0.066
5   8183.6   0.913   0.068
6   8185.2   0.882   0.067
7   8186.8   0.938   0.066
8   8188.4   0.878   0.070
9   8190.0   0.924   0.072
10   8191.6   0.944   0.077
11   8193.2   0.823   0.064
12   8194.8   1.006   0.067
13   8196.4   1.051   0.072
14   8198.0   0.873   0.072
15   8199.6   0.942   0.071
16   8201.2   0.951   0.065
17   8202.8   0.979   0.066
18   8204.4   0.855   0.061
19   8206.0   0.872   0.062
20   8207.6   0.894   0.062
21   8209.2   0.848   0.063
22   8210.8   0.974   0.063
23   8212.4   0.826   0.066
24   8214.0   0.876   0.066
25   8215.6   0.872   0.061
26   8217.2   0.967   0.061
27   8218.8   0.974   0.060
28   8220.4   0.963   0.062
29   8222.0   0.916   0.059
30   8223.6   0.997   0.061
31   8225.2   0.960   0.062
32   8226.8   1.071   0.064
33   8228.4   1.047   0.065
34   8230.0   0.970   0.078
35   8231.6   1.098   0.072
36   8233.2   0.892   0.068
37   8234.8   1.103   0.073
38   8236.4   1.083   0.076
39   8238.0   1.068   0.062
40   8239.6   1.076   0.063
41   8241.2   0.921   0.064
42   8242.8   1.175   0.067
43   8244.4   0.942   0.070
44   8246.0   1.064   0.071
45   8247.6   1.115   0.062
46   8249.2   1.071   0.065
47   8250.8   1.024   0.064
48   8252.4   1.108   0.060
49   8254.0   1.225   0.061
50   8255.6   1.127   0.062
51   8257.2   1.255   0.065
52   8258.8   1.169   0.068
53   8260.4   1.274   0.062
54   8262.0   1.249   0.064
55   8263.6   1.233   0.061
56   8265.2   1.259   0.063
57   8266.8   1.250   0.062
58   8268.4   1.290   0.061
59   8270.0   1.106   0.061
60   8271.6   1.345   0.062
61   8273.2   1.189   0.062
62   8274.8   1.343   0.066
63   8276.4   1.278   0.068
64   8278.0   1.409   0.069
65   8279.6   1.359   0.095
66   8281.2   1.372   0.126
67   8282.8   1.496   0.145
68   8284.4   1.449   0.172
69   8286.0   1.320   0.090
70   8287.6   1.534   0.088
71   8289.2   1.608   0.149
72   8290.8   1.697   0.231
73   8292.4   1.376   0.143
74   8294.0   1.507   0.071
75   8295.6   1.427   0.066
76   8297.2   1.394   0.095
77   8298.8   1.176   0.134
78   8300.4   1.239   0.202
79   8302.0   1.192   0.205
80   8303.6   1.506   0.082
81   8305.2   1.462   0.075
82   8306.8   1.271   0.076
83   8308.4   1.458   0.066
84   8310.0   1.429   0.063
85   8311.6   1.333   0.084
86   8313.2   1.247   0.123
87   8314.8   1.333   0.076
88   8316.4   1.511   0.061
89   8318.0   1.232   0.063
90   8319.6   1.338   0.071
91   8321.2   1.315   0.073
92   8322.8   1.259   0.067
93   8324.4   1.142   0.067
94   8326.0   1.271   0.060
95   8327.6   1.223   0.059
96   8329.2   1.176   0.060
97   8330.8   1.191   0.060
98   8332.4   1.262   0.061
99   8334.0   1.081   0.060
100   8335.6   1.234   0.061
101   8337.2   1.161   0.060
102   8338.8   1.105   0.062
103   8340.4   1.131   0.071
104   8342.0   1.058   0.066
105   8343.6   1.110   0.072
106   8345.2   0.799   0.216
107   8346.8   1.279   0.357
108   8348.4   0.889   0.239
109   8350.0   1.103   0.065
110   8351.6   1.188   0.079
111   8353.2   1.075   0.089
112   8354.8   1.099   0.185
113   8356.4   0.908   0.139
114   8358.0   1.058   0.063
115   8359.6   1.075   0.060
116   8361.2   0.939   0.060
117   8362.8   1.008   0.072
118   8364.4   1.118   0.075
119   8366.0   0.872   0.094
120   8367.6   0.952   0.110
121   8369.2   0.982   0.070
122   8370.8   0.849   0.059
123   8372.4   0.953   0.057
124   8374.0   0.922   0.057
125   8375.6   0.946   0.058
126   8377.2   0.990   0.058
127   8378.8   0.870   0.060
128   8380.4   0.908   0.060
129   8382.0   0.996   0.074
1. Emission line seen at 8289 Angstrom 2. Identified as Mg II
